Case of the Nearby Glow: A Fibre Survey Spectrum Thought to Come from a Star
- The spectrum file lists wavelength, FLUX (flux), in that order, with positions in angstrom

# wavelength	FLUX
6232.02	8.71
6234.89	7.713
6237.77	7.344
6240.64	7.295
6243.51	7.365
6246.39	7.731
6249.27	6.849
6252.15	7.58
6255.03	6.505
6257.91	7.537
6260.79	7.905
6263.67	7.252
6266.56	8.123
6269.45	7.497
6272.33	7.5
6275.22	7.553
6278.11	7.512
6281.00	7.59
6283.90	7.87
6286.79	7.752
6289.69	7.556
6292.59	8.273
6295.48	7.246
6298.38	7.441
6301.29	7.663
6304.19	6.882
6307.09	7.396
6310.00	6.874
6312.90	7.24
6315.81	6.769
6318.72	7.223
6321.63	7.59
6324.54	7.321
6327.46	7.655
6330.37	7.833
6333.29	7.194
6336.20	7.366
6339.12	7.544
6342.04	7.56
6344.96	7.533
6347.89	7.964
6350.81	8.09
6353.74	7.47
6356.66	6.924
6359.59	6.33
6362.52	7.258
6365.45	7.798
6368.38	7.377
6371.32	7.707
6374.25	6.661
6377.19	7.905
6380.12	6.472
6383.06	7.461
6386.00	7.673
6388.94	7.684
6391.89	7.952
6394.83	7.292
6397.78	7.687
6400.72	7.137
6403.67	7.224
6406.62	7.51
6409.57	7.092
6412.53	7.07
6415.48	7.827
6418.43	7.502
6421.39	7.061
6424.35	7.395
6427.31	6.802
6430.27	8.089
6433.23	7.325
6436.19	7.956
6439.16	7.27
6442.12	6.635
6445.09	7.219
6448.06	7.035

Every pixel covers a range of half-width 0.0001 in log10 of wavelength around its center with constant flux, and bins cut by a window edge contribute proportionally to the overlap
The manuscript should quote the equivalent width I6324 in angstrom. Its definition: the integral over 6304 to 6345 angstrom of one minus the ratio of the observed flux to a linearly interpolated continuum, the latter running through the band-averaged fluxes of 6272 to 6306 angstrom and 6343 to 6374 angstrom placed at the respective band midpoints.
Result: 0.83 angstrom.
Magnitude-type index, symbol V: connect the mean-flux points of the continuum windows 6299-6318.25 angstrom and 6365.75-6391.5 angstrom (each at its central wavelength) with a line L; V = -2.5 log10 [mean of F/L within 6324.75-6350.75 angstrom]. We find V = -0.05 mag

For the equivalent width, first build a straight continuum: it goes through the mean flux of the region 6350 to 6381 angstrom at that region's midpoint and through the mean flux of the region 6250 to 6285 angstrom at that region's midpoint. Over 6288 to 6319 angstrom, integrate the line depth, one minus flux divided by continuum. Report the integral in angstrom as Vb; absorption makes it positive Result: 0.4 angstrom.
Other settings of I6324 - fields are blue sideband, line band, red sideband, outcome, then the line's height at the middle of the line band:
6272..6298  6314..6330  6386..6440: 0.5 angstrom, 7.59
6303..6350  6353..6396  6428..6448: 0.3 angstrom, 7.38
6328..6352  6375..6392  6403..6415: -0.1 angstrom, 7.41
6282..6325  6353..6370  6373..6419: 0.5 angstrom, 7.39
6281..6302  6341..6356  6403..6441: -0.3 angstrom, 7.55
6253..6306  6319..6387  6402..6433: 0.2 angstrom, 7.44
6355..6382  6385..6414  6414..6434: -0.4 angstrom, 7.32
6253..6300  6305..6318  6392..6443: 0.8 angstrom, 7.52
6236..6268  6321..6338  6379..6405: -0.2 angstrom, 7.41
